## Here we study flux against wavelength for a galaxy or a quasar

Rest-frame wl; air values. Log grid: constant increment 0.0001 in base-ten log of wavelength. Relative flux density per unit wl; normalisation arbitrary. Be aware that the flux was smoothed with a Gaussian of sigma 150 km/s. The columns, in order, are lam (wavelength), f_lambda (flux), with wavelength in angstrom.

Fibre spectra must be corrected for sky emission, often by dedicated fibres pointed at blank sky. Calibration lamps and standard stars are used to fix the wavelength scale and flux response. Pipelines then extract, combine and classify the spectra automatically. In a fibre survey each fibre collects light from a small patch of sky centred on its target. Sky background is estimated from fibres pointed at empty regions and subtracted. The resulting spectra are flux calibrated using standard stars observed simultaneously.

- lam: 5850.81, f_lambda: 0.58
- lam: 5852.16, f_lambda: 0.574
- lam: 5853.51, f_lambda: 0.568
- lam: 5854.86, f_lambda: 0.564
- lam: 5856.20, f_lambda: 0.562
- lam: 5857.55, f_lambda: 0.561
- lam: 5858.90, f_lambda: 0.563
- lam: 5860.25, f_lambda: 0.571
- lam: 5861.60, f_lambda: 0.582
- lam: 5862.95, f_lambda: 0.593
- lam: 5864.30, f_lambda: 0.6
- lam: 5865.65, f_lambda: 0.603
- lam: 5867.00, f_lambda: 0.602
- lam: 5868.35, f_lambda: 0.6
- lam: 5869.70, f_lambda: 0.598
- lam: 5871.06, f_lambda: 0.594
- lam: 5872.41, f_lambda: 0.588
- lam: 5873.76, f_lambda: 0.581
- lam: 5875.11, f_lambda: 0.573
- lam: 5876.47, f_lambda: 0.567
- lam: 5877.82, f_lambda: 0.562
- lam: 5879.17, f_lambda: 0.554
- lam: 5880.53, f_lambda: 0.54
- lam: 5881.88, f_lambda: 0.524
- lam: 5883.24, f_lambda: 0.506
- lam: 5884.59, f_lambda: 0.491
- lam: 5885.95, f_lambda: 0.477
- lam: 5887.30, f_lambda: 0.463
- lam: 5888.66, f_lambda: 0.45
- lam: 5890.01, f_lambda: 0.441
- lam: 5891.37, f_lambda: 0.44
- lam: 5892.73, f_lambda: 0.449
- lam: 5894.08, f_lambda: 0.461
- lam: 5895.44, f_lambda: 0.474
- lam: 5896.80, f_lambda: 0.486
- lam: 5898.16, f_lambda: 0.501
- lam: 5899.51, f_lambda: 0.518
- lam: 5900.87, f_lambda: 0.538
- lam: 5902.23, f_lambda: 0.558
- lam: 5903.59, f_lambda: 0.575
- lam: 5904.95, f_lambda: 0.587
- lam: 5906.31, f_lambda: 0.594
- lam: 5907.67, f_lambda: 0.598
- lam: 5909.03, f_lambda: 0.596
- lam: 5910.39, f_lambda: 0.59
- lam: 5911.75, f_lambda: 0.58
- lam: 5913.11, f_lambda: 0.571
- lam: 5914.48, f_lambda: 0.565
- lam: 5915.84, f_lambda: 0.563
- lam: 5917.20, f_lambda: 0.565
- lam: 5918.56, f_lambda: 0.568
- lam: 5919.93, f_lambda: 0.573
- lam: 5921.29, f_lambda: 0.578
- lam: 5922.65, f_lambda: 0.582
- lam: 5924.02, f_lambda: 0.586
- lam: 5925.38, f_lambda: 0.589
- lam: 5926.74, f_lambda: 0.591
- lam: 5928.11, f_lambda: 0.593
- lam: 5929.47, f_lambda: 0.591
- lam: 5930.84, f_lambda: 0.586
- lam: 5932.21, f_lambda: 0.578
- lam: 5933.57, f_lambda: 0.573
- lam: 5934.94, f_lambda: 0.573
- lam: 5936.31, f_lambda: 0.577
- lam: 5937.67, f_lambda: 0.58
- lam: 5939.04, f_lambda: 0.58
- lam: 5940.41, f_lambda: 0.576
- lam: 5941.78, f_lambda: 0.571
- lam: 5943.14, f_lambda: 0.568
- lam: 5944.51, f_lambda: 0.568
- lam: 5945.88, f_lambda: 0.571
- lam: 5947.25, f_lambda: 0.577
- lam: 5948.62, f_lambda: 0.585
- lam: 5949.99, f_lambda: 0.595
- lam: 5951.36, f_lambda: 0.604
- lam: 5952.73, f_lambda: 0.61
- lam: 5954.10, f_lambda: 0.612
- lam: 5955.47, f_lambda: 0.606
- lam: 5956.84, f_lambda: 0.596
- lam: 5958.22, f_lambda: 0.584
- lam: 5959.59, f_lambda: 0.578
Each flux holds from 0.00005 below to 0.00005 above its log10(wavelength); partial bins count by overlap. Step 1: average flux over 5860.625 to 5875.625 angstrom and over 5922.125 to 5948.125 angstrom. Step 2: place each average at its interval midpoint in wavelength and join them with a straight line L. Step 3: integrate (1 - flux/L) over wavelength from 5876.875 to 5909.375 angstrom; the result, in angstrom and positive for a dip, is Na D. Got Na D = 4.0 angstrom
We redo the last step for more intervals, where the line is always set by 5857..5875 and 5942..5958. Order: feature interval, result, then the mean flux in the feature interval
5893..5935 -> 1.84 angstrom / 0.563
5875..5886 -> 1.01 angstrom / 0.533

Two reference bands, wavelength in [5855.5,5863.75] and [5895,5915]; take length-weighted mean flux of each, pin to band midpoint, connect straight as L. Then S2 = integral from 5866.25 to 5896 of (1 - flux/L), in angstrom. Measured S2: 2.1 angstrom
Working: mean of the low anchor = 0.573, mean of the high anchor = 0.556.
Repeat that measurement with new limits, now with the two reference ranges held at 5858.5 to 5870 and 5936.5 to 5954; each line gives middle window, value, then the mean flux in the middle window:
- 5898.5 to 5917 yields 0.5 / 0.57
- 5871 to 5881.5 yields 0.4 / 0.567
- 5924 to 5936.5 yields 0.0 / 0.584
